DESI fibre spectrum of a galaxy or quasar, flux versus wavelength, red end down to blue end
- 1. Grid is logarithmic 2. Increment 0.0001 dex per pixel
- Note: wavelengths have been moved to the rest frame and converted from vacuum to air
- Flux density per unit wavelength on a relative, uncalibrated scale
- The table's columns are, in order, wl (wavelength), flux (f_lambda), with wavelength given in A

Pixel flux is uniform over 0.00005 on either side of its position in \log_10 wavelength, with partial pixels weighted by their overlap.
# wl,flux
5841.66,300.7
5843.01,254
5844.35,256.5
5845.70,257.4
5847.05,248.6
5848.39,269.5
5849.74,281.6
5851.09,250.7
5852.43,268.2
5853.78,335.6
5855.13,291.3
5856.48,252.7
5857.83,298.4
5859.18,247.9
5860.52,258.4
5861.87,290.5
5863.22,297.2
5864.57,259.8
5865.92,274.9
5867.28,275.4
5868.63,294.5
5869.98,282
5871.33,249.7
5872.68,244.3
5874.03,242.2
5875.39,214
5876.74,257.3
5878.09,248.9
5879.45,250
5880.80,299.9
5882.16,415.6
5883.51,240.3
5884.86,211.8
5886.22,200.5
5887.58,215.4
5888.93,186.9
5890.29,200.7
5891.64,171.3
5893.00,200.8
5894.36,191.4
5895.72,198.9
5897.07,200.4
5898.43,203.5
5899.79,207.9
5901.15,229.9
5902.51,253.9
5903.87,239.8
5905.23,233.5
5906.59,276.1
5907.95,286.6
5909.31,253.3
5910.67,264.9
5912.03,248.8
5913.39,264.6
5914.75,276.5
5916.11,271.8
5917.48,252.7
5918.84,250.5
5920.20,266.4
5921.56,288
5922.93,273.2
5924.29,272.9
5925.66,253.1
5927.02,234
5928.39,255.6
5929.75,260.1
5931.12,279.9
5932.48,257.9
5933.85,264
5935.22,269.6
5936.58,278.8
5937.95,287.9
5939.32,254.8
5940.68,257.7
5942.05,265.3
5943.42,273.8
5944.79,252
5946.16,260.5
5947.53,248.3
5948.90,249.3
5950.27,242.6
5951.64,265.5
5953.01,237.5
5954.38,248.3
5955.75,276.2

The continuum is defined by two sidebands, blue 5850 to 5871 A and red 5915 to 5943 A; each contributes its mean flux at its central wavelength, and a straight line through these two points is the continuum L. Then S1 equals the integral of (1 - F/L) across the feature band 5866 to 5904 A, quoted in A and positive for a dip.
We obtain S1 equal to 5.1 A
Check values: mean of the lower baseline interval 278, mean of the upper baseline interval 265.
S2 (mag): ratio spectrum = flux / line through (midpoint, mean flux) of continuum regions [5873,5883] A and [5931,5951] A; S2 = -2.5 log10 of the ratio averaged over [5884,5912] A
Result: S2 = 0.21 mag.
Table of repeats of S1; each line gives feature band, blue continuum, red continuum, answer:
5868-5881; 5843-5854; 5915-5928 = 0.4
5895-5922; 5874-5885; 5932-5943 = 2.0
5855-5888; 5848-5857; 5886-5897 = -3.7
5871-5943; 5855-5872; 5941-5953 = 4.3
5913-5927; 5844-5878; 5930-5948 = 0.0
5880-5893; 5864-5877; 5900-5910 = 1.0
